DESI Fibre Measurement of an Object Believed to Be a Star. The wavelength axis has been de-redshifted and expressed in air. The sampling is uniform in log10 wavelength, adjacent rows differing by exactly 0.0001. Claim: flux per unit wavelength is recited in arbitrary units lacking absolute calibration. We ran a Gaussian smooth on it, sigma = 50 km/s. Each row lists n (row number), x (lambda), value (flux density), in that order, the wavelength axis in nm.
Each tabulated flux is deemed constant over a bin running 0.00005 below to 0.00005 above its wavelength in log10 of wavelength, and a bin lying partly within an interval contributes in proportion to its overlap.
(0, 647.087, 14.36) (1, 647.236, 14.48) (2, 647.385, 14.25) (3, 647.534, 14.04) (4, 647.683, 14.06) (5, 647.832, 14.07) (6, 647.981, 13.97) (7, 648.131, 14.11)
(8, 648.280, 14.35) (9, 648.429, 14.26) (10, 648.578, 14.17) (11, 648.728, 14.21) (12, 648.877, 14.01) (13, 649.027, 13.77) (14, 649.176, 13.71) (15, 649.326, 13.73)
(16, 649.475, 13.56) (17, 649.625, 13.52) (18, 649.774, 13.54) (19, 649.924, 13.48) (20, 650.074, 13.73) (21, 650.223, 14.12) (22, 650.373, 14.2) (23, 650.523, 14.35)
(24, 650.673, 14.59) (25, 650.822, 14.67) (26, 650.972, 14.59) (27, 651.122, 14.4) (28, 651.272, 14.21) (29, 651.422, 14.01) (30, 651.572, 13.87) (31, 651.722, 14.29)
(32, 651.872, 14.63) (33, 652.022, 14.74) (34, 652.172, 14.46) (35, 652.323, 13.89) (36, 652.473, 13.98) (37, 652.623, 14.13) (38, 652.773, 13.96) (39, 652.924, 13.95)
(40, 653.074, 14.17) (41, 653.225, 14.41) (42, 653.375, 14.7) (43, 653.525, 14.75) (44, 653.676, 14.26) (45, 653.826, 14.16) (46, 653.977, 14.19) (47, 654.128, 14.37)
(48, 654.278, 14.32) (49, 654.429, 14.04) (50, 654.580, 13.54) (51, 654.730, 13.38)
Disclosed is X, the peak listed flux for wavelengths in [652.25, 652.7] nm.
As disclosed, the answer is 14.13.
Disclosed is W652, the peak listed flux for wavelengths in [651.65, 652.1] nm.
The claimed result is 14.74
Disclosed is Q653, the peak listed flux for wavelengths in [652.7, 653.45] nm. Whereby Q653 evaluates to 14.7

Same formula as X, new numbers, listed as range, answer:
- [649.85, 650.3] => 14.12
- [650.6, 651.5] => 14.67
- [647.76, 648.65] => 14.35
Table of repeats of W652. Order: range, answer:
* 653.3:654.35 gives 14.75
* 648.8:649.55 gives 14.01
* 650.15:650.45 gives 14.2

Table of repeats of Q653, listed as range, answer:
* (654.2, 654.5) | 14.32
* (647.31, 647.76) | 14.25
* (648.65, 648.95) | 14.21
